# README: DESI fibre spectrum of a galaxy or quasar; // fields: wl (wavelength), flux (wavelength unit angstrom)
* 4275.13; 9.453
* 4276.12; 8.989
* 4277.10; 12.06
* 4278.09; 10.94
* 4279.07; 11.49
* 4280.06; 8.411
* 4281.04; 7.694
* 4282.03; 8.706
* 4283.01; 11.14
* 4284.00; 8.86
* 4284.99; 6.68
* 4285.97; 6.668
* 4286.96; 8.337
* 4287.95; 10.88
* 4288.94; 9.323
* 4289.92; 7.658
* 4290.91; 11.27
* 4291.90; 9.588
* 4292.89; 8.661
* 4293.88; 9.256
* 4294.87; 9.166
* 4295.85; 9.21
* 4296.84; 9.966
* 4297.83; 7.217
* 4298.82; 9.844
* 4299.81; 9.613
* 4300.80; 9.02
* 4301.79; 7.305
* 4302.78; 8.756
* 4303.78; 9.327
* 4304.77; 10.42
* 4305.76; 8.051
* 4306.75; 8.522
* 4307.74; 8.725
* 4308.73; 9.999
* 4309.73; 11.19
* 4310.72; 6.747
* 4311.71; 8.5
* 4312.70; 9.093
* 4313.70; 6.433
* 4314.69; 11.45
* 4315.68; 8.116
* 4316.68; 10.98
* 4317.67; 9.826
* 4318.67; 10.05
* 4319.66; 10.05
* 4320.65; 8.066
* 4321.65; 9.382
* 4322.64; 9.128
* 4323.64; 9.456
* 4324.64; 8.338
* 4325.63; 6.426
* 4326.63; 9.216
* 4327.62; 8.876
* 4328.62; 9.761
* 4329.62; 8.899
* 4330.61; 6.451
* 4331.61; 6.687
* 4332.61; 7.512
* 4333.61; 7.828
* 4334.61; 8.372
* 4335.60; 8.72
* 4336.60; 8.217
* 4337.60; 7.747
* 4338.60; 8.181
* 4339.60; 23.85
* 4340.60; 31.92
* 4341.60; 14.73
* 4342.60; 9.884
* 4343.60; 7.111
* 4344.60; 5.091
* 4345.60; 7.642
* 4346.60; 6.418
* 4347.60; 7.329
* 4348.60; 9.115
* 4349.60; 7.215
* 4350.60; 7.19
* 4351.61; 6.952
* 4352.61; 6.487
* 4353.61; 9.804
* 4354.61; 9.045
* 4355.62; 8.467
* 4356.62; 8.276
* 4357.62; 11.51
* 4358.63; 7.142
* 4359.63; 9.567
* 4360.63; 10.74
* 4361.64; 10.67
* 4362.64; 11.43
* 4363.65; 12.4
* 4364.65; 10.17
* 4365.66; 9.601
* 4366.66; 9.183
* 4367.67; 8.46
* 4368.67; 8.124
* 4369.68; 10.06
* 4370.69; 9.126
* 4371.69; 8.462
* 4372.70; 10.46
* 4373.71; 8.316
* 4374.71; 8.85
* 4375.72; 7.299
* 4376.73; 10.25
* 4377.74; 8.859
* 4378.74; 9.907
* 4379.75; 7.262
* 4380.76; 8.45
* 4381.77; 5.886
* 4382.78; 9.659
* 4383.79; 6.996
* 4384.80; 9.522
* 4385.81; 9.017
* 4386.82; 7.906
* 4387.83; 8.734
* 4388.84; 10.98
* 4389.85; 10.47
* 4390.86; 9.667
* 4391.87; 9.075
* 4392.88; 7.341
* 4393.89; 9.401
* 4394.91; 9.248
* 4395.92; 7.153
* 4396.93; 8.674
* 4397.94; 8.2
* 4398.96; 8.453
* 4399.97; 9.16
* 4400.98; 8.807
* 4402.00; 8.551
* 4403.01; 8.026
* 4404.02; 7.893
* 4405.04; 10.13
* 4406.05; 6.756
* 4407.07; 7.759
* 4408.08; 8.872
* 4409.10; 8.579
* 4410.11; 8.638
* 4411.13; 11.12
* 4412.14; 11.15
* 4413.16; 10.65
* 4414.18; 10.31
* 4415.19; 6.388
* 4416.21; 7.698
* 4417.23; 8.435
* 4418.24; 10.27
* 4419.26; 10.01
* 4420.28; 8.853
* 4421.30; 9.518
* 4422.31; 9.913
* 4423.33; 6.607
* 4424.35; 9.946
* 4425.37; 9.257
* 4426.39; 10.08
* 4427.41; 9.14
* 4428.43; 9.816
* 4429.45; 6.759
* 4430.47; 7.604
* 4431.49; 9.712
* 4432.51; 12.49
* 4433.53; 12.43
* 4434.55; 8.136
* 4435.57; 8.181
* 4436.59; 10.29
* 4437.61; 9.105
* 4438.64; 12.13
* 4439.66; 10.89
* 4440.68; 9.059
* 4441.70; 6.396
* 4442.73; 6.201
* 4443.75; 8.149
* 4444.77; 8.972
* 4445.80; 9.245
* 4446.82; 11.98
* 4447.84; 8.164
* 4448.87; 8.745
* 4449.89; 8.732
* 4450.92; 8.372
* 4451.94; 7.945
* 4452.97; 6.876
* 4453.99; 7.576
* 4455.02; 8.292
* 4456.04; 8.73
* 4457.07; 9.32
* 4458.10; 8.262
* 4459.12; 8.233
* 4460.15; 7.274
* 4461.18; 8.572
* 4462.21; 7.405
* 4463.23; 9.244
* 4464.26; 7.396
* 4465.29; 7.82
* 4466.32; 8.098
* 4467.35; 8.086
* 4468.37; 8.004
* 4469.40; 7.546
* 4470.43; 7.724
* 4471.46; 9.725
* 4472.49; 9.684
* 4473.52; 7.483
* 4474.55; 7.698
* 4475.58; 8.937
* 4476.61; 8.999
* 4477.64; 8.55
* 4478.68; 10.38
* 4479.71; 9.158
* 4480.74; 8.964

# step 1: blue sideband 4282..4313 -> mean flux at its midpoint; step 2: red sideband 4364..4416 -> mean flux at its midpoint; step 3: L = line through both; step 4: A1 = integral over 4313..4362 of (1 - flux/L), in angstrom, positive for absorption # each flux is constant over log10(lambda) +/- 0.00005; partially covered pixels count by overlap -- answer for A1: -2.5 angstrom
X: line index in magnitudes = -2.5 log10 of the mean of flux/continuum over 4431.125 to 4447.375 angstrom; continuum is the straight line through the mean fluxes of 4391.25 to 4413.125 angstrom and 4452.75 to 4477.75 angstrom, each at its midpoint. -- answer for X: -0.14 mag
